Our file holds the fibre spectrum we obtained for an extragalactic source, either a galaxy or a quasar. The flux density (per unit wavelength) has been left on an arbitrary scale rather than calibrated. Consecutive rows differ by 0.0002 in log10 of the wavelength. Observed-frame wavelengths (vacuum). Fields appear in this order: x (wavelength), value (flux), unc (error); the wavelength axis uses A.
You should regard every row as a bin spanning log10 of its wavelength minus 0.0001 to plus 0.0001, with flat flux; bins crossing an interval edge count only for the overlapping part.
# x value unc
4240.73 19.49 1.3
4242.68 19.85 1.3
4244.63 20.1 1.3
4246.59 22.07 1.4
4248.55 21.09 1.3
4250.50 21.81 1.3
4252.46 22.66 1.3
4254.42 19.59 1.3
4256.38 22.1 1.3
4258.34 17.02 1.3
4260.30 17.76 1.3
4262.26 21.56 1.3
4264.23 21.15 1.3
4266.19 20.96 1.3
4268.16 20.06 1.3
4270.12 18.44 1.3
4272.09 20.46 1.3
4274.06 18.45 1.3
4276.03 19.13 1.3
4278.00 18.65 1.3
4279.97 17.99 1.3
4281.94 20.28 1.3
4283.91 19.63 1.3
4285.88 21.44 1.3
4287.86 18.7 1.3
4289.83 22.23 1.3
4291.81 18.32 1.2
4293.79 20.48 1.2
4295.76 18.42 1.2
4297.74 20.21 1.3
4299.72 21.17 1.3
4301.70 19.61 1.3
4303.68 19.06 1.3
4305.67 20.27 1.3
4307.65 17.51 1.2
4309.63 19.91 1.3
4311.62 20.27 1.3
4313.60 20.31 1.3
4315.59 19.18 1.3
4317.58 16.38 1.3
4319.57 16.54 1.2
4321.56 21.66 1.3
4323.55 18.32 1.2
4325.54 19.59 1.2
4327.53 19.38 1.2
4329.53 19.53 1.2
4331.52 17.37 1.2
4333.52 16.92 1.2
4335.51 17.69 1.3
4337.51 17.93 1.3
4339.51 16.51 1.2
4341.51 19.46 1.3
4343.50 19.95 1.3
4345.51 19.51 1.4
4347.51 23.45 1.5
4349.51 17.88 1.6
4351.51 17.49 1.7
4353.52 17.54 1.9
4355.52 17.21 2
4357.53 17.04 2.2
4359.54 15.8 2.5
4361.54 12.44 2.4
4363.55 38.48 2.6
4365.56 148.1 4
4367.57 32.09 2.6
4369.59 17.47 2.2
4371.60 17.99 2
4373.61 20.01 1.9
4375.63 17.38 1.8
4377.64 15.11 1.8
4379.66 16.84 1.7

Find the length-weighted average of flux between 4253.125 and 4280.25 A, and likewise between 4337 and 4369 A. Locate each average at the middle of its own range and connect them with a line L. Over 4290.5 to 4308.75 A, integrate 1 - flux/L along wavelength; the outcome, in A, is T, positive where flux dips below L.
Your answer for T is 2.7 A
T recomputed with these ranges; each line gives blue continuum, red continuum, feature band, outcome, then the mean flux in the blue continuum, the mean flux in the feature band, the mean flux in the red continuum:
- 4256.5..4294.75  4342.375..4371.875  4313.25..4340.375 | 7.63 A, 19.7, 18.3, 29.1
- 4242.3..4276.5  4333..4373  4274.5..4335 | 9.89 A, 20.3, 19.3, 26.1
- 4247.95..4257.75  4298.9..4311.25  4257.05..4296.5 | 1.78 A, 21.3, 19.6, 19.6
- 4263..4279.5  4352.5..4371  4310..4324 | 4.22 A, 19.6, 19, 34.8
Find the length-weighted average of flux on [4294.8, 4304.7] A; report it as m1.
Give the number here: 19.7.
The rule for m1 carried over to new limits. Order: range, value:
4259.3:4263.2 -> 19.6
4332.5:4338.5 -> 17.5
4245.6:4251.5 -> 21.6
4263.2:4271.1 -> 20.2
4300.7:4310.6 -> 19.3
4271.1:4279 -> 19.2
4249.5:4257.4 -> 21.5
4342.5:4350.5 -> 20.2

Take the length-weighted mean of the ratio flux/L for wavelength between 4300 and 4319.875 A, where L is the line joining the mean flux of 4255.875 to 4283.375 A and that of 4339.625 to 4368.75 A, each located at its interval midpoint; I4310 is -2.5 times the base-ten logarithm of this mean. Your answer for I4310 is 0.26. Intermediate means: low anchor 19.5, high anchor 29.3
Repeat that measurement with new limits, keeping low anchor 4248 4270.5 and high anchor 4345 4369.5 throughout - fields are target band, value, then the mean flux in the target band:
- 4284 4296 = 0.19 mag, 20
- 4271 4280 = 0.17 mag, 19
